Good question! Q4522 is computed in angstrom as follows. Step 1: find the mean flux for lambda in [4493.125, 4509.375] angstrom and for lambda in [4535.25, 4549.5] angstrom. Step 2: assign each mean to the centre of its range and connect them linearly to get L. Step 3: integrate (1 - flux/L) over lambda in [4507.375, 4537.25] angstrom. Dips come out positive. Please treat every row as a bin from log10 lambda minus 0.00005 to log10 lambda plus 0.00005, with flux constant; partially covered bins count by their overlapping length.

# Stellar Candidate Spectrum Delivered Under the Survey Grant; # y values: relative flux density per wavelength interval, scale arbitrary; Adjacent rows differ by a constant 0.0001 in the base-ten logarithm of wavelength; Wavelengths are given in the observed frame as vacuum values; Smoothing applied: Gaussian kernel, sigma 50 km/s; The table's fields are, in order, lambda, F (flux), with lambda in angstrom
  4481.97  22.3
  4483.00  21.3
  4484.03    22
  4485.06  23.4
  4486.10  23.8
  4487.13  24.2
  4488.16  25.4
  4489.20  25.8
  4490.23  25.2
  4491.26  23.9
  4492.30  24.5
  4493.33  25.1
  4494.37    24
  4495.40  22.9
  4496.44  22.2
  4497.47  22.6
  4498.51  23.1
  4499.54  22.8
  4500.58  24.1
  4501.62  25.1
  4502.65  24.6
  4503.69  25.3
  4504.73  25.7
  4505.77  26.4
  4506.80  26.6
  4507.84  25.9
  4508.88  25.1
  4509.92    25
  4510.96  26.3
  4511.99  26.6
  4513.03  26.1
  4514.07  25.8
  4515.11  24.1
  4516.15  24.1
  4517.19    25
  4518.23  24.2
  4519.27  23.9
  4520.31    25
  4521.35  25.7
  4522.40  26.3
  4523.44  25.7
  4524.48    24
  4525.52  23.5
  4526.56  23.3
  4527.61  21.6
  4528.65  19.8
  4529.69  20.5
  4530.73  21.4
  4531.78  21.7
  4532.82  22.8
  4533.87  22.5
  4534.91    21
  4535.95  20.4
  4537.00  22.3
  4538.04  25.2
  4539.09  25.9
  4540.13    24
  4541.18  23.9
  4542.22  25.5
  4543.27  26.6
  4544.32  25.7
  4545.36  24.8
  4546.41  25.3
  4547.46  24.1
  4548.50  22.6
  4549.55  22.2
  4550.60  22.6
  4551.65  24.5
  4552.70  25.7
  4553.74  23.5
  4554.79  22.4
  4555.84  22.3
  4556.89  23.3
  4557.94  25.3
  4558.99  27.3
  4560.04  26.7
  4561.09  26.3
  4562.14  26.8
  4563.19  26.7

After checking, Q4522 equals 0.7 angstrom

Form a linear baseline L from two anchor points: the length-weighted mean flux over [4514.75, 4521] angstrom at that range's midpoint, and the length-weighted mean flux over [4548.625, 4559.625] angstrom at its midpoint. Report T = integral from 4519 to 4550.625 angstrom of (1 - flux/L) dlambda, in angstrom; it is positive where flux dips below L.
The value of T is 0.8 angstrom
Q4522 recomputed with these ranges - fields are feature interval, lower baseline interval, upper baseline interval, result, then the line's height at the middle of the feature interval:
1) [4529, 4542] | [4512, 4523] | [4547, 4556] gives 0.81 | 24.2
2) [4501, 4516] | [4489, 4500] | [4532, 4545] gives -1.12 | 23.8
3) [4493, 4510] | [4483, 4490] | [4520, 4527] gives -0.13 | 24.3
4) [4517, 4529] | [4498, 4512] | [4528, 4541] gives -0.30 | 23.4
